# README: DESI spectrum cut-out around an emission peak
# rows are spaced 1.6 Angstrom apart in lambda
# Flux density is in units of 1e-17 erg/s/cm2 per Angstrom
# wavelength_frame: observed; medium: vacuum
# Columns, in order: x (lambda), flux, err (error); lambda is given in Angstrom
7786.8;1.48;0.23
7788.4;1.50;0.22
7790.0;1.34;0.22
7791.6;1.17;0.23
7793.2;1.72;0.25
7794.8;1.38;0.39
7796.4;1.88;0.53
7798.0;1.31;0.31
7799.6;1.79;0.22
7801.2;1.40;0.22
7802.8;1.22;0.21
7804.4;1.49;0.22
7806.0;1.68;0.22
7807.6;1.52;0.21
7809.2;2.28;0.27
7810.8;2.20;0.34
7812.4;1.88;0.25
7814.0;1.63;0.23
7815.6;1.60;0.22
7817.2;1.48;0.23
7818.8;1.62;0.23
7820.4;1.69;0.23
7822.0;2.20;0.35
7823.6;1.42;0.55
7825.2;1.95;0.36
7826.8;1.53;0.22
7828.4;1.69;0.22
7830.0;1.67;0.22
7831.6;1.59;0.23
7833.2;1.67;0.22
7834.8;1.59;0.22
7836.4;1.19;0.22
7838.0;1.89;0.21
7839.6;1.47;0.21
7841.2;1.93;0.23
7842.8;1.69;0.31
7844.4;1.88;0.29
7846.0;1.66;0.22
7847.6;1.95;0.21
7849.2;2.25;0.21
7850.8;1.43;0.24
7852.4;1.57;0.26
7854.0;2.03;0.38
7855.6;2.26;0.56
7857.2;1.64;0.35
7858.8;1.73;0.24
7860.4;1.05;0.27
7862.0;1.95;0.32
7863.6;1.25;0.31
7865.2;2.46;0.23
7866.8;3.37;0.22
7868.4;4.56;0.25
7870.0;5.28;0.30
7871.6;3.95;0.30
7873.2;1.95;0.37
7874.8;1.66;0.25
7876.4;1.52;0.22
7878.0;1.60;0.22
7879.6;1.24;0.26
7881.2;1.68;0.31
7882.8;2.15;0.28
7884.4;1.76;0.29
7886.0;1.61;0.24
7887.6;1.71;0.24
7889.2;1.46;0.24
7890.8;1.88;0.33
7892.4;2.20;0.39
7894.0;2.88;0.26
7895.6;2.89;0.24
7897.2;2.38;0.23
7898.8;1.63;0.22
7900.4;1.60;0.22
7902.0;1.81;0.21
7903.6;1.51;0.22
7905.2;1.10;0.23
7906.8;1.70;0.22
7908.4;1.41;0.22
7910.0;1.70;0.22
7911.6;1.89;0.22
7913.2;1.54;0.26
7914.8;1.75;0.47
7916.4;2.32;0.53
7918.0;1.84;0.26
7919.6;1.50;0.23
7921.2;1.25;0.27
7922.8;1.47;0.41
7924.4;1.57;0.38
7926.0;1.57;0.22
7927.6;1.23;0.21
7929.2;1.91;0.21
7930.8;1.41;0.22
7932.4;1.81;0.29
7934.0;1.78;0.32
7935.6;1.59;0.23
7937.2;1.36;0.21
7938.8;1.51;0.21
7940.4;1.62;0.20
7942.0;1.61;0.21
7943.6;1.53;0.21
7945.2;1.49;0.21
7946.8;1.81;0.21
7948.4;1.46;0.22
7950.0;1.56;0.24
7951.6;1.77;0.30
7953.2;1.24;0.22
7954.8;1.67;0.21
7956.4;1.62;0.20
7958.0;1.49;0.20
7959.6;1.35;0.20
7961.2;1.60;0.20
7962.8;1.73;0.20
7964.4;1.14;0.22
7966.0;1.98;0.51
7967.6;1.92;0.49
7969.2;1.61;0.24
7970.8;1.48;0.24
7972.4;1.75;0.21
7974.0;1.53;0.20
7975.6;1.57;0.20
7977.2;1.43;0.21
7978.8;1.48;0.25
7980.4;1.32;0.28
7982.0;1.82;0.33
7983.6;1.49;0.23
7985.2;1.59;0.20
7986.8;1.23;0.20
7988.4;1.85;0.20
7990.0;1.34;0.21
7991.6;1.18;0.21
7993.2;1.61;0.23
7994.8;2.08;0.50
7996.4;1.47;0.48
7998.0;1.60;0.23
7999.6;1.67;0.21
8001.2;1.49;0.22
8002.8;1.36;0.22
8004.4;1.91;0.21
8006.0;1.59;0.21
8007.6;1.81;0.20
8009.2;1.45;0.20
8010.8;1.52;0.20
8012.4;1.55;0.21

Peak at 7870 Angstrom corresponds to H-alpha 6563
